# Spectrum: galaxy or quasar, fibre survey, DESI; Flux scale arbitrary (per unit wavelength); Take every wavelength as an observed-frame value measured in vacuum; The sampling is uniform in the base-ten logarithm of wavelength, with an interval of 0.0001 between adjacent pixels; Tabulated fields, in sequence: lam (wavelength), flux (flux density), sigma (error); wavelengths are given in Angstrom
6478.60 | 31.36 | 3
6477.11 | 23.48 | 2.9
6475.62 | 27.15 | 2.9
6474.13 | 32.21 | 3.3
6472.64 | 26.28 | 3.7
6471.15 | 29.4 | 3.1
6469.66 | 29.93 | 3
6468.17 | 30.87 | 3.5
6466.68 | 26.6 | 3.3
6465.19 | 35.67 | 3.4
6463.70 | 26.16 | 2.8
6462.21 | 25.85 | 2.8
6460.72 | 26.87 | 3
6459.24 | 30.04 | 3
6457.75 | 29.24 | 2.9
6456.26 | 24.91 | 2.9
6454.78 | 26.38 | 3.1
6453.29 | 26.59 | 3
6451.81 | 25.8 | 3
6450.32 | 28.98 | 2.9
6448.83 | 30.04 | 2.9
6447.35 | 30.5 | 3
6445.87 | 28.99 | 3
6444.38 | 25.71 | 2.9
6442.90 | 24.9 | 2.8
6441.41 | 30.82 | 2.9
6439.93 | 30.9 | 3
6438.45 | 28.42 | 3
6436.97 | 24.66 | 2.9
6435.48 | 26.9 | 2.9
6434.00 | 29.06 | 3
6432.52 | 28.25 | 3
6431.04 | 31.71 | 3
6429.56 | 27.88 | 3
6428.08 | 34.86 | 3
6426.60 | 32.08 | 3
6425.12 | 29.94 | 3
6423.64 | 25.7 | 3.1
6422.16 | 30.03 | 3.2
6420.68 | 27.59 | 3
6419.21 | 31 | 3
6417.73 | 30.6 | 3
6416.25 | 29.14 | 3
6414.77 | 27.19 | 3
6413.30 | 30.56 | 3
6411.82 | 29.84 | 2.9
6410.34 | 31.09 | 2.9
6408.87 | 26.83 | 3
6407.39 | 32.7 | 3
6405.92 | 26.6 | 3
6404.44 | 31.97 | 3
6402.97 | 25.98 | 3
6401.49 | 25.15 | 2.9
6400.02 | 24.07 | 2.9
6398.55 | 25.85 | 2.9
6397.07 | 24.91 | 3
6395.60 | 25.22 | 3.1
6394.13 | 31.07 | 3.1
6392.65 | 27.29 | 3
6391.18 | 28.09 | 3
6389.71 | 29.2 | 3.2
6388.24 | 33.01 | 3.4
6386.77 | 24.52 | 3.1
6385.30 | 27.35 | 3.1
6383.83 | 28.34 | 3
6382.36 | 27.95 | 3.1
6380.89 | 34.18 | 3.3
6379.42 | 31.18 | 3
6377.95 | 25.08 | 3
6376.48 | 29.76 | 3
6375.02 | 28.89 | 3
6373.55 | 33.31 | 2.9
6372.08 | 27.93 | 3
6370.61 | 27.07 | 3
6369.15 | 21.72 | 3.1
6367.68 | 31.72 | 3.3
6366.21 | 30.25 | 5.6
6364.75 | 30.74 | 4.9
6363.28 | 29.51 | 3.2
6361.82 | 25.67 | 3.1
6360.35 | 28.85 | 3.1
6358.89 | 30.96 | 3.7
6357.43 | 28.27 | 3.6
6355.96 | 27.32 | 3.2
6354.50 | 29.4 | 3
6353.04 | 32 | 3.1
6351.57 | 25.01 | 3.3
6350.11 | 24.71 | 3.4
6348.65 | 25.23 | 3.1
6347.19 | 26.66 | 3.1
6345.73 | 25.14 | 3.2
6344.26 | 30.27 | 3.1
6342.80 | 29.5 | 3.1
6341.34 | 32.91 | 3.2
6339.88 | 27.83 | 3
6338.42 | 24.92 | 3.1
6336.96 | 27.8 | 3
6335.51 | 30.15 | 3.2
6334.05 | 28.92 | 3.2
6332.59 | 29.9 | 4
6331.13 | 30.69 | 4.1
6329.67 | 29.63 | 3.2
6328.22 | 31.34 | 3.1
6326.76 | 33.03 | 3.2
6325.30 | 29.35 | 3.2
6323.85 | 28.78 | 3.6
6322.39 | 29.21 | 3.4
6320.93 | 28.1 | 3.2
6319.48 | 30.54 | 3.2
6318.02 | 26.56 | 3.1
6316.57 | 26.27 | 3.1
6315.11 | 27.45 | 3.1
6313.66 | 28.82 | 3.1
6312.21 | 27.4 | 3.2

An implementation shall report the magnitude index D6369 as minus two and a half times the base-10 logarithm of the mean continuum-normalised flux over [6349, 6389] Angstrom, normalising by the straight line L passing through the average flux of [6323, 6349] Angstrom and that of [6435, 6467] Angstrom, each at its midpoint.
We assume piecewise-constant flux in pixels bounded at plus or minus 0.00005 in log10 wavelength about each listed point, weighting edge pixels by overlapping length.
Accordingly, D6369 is 0.00 mag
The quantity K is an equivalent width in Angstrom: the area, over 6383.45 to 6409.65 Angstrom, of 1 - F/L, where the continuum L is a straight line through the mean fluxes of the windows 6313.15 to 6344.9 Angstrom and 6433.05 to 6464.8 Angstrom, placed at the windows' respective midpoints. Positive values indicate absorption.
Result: 0.7 Angstrom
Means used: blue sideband 29.2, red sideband 27.8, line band 27.7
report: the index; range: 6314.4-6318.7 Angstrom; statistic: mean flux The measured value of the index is 26.8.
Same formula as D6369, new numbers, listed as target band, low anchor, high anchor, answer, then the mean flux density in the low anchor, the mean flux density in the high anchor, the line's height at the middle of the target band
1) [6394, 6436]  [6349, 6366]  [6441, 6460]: -0.03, 28.4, 27.9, 28.1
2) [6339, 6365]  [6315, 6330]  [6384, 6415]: 0.02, 29.2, 28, 28.7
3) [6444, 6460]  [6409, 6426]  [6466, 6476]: 0.04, 29.3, 29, 29.1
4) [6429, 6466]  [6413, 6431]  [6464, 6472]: 0.07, 29.8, 30.2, 30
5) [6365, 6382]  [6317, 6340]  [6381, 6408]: -0.04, 29.2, 27.9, 28.3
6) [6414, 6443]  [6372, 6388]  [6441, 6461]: -0.04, 29.1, 27.8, 28.2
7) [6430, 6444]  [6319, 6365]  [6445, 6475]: 0.01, 28.8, 28.5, 28.6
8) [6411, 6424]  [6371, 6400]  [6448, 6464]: -0.05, 28.5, 27.4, 28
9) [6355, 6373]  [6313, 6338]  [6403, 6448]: 0.03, 29.2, 29.2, 29.2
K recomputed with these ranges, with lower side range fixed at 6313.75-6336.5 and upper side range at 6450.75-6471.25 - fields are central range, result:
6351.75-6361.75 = 0.0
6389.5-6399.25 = 0.5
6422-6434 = -0.7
